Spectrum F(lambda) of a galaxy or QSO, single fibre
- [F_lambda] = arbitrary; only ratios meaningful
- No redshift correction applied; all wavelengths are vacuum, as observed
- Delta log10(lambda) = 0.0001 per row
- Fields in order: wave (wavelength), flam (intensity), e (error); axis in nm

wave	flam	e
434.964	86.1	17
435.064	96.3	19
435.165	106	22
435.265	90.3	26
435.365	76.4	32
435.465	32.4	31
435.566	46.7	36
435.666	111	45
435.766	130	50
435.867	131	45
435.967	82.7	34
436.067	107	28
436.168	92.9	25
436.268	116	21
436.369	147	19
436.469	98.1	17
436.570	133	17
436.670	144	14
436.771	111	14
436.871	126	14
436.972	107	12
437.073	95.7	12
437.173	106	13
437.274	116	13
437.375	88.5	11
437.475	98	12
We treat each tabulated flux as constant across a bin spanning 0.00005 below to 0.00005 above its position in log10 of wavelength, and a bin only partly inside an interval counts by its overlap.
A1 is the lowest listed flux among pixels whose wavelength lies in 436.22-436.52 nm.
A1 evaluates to 98.1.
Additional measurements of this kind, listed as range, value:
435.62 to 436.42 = 82.7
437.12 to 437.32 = 106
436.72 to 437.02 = 107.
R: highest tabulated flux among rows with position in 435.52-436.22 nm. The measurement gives 131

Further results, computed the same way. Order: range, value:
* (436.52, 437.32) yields 144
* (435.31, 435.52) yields 76.4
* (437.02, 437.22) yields 106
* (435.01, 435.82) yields 130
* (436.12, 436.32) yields 116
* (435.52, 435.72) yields 111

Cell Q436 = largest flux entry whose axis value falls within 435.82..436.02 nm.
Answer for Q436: 131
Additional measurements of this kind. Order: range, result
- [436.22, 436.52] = 147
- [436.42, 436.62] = 133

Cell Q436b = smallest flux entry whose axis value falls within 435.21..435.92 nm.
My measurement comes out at 32.4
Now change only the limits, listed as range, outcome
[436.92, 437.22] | 95.7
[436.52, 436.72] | 133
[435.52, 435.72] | 46.7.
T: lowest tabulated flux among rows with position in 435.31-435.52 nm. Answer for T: 32.4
